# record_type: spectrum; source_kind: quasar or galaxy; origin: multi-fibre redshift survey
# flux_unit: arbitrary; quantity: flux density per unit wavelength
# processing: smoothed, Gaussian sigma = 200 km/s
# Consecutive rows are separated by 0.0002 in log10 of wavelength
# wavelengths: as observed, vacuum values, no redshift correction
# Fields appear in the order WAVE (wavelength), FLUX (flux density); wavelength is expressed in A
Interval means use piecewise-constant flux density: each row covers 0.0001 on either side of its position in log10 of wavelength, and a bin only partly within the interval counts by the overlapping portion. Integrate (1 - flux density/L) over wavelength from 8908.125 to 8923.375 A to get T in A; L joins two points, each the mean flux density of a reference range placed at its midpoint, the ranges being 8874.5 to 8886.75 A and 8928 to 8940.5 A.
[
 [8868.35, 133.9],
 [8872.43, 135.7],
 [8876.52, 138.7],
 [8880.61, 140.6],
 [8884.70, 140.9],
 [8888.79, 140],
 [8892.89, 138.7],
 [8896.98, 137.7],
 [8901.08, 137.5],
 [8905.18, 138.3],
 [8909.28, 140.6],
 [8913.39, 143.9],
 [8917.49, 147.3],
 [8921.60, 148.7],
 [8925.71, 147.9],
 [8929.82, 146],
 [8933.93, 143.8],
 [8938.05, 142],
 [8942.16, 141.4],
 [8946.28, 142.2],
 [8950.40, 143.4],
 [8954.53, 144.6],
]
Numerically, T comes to -0.29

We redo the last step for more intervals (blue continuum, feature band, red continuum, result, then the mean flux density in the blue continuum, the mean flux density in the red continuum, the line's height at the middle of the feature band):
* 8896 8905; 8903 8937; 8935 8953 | -1.1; 138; 142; 140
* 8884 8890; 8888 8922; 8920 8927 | 0.8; 140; 148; 144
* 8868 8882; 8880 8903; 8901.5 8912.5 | -0.1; 137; 140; 139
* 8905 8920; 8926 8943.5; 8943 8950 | -0.1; 143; 142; 143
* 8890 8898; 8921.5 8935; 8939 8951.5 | -0.5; 138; 142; 141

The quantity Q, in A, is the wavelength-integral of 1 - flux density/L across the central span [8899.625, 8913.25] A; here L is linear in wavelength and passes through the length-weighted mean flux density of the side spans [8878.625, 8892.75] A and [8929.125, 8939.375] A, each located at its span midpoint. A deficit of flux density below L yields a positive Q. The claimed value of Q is 0.2 A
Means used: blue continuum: 140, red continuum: 144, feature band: 140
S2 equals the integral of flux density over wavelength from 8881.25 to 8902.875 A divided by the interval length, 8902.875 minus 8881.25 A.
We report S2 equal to 139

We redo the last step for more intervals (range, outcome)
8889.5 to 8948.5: 143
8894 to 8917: 140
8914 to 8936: 147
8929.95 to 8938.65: 144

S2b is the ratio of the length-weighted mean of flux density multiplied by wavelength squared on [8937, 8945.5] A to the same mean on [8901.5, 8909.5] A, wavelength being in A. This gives 1.03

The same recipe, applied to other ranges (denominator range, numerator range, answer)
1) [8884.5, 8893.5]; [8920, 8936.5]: 1.06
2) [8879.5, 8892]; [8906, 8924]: 1.04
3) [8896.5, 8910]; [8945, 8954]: 1.04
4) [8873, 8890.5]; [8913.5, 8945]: 1.05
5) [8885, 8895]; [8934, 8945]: 1.03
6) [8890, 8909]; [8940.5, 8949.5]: 1.04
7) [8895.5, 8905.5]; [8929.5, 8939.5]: 1.05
